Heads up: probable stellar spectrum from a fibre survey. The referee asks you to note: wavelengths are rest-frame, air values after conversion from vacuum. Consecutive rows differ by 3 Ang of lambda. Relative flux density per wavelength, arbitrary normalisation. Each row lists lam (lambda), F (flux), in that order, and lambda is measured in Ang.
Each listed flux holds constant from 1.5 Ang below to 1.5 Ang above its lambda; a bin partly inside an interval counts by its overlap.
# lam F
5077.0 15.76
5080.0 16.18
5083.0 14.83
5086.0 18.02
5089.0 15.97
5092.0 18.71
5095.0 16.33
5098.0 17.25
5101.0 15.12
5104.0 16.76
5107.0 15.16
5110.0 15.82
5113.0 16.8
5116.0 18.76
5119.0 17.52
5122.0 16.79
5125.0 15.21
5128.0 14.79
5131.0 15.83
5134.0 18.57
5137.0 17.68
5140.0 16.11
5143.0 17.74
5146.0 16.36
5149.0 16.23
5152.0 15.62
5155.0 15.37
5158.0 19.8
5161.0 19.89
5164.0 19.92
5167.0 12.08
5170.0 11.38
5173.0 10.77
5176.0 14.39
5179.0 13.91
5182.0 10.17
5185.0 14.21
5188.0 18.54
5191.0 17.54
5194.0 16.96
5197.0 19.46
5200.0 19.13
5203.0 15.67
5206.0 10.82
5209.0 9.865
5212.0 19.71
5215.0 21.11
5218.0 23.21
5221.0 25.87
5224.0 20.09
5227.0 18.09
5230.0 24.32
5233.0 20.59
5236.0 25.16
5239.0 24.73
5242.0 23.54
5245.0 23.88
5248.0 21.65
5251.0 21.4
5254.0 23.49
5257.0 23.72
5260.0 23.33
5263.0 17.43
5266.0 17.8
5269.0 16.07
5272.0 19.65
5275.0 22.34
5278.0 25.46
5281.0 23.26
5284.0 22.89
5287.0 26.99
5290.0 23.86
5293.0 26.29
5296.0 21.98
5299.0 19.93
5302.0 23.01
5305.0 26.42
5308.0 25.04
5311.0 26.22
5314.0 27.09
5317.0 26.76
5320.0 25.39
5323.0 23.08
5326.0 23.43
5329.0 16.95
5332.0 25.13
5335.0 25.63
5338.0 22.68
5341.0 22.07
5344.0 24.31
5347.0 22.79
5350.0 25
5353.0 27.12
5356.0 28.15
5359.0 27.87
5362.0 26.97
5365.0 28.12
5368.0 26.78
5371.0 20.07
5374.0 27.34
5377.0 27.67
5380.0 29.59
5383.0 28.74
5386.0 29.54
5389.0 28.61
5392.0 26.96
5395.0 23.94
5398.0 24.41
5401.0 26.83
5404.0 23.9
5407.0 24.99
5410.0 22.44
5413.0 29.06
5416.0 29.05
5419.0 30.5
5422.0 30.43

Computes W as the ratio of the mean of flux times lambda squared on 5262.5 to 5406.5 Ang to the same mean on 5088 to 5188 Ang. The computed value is 1.7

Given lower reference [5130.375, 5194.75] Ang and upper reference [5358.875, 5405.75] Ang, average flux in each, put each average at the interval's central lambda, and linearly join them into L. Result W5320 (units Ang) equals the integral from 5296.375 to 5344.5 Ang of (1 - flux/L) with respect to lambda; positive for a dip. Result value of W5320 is -0.6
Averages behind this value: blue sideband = 15.9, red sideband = 26.7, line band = 23.9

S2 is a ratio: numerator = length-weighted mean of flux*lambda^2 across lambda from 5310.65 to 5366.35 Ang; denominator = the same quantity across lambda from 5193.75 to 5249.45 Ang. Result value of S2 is 1.29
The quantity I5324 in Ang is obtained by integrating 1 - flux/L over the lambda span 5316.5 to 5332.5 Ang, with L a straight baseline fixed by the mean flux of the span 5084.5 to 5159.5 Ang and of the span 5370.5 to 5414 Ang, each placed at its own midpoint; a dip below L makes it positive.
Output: 0.5 Ang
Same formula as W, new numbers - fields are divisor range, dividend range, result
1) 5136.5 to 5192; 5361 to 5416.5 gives 1.85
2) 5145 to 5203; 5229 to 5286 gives 1.44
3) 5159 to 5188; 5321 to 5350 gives 1.70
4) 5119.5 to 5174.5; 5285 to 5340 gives 1.60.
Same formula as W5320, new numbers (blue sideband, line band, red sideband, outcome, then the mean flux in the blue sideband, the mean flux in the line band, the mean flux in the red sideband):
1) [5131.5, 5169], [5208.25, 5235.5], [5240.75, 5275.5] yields -1.4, 17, 20.8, 21.1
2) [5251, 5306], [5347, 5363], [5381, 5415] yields -1.1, 22.4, 26.6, 26.4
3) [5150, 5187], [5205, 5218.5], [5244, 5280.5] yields 0.9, 14.9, 16.7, 21.4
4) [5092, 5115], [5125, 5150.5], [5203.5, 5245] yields 1.4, 16.4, 16.6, 20.5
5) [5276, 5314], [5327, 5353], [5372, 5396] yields 2.8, 24.4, 23.3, 27.7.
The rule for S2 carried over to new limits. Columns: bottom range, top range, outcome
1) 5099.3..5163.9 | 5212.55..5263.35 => 1.39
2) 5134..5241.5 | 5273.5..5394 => 1.51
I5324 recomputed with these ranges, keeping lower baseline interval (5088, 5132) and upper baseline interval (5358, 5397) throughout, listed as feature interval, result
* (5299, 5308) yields 0.1 Ang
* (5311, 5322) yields -0.7 Ang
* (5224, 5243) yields -1.0 Ang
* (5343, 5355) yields 0.4 Ang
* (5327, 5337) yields 1.0 Ang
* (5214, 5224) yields -1.1 Ang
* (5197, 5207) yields 2.0 Ang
